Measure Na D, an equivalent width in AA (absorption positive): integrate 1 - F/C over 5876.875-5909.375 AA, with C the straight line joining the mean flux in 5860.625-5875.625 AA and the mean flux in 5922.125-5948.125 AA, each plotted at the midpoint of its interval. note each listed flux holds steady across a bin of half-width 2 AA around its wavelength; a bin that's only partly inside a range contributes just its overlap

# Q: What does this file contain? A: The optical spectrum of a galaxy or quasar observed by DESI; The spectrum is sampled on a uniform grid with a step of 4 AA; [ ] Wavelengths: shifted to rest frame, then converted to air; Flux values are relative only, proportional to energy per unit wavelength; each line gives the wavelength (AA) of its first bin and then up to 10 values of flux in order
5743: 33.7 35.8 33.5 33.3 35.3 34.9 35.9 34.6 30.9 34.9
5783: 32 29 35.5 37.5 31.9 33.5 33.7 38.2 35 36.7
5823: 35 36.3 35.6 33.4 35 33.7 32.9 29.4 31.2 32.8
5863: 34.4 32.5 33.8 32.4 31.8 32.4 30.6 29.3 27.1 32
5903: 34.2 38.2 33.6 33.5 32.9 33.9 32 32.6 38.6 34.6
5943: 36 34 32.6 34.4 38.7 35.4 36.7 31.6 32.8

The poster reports 1.77 AA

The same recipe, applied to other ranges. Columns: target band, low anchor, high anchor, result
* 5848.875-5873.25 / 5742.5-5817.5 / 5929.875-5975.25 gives 1.5 AA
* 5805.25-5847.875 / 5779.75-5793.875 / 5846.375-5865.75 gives -3.6 AA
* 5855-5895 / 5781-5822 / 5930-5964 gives 3.3 AA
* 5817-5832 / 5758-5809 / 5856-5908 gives -1.2 AA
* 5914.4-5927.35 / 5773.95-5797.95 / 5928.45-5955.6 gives 0.5 AA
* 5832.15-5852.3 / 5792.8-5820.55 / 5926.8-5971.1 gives 1.2 AA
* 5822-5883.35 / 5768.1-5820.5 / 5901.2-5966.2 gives 1.9 AA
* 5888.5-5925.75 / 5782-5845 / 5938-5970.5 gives 2.4 AA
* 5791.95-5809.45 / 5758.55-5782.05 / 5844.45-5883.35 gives -0.4 AA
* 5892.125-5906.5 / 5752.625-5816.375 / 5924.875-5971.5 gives 1.2 AA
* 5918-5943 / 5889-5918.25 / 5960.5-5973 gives -0.6 AA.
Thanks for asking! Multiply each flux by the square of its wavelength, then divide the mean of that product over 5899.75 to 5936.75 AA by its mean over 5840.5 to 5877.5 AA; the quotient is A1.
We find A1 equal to 1.07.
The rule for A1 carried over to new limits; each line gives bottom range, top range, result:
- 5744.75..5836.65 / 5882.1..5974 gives 1.03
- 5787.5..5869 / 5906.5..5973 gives 1.05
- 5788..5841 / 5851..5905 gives 0.93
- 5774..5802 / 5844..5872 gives 1.00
